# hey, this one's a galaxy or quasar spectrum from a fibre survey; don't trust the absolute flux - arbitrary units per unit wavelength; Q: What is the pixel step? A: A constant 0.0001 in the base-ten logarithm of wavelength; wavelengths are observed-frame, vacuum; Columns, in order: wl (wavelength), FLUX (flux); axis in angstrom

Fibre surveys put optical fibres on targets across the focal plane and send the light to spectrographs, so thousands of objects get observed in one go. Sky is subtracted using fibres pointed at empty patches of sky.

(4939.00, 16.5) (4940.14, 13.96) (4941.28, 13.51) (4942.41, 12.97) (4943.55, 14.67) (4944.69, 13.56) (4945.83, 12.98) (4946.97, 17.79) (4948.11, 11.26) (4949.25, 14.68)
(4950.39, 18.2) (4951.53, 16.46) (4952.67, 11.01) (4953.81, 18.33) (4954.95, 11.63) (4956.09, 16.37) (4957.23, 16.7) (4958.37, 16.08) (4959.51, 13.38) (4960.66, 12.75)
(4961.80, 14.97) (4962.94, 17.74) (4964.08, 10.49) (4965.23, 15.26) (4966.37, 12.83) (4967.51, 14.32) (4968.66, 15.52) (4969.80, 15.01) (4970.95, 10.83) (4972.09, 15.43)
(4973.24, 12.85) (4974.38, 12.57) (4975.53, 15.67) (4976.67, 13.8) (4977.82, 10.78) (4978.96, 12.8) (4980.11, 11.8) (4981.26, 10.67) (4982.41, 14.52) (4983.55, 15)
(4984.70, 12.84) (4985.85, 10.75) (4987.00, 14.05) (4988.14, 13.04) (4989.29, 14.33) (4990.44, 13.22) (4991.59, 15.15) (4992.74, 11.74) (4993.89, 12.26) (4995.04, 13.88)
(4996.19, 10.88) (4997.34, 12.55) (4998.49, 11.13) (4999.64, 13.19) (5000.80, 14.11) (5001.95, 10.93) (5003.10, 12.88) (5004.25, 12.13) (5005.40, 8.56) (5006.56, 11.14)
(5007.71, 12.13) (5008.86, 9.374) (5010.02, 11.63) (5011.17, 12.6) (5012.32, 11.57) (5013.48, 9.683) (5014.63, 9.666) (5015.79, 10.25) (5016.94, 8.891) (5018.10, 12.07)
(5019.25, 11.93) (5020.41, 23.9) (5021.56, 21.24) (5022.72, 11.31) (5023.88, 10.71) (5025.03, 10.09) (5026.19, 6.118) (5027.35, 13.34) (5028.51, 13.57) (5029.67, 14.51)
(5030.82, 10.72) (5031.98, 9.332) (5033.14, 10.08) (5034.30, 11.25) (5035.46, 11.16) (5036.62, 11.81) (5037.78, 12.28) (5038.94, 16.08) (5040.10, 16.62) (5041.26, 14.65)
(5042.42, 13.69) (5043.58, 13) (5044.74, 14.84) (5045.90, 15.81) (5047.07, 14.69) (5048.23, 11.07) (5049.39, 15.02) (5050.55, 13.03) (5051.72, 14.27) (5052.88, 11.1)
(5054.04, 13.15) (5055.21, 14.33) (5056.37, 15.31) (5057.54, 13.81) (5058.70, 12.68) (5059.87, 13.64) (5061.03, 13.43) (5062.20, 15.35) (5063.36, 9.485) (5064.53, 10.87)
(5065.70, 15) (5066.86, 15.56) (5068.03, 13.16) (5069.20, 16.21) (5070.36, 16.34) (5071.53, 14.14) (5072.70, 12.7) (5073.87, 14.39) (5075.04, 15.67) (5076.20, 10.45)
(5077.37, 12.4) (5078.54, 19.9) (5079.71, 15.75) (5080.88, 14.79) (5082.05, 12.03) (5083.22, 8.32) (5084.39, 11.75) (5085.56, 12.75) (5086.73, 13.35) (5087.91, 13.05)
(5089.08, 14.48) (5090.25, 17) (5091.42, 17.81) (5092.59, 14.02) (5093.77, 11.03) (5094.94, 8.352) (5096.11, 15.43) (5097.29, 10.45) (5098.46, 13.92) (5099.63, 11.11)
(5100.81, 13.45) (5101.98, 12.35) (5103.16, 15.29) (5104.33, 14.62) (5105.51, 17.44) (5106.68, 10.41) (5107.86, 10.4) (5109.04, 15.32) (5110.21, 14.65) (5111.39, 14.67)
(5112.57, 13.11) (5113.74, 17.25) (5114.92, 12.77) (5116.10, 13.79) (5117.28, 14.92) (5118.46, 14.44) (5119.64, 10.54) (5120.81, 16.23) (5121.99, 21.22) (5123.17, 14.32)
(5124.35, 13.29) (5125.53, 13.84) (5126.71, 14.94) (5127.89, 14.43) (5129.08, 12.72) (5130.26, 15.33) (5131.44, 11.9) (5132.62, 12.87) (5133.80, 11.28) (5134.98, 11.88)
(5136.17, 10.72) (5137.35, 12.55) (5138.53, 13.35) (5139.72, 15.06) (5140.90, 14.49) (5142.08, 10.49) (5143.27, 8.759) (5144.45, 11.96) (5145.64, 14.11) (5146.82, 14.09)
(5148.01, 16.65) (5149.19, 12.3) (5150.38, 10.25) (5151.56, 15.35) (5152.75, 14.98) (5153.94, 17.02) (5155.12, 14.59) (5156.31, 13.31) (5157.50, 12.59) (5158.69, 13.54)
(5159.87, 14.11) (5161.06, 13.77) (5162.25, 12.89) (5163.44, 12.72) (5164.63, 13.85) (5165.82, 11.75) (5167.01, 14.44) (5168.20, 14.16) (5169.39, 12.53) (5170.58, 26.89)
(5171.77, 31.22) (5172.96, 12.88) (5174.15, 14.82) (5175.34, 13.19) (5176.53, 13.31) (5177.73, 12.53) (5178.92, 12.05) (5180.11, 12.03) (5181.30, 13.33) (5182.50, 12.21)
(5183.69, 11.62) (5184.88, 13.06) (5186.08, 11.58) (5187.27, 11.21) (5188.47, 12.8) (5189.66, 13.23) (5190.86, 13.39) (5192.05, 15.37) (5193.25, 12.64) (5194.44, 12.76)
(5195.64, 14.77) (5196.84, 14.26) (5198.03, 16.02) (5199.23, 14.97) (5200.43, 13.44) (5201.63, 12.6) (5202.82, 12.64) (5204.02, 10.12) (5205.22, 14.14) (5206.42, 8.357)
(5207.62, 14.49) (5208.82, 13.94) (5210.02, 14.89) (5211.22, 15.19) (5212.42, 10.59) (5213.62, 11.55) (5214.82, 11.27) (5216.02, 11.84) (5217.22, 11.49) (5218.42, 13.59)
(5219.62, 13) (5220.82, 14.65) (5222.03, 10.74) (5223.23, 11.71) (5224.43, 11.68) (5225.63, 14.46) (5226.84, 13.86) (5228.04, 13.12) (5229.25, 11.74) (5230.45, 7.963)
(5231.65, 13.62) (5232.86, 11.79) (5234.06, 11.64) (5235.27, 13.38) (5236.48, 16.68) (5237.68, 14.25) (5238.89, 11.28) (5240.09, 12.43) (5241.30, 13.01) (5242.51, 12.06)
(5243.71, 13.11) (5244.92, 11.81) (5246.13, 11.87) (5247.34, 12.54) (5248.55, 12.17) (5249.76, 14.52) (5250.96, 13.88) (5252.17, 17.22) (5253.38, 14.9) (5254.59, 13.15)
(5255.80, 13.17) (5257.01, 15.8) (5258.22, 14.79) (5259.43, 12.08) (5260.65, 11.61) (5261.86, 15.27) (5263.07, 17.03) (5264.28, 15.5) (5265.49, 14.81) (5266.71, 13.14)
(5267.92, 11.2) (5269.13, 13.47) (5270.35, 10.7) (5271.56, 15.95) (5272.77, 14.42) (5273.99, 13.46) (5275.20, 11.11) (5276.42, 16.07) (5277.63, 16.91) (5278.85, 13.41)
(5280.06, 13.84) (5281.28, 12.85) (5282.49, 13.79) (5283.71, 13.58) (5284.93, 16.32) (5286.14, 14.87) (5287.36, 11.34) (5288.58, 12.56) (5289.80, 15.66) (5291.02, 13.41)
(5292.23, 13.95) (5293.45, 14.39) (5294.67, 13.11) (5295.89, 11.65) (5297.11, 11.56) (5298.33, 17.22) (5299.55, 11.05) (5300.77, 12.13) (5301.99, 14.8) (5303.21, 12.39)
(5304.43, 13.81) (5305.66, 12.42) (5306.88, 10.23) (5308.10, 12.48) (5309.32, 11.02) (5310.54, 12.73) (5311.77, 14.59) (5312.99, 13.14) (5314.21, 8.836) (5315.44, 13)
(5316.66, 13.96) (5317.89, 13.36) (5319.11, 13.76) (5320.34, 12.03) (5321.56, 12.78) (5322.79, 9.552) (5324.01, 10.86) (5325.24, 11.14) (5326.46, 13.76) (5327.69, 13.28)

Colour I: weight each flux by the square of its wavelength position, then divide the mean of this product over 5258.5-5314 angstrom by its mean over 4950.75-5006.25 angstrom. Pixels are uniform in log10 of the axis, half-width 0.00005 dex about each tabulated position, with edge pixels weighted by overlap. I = 1.13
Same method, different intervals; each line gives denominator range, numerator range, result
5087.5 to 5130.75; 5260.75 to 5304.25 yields 1.05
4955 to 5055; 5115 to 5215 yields 1.12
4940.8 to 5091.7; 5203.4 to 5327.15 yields 1.08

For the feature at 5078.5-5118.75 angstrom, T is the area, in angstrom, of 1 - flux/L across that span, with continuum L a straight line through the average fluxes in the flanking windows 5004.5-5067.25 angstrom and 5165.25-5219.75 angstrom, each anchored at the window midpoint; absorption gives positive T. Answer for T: -1.6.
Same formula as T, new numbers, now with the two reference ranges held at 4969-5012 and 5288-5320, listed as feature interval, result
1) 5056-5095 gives -3.2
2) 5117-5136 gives -1.7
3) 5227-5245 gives 0.4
